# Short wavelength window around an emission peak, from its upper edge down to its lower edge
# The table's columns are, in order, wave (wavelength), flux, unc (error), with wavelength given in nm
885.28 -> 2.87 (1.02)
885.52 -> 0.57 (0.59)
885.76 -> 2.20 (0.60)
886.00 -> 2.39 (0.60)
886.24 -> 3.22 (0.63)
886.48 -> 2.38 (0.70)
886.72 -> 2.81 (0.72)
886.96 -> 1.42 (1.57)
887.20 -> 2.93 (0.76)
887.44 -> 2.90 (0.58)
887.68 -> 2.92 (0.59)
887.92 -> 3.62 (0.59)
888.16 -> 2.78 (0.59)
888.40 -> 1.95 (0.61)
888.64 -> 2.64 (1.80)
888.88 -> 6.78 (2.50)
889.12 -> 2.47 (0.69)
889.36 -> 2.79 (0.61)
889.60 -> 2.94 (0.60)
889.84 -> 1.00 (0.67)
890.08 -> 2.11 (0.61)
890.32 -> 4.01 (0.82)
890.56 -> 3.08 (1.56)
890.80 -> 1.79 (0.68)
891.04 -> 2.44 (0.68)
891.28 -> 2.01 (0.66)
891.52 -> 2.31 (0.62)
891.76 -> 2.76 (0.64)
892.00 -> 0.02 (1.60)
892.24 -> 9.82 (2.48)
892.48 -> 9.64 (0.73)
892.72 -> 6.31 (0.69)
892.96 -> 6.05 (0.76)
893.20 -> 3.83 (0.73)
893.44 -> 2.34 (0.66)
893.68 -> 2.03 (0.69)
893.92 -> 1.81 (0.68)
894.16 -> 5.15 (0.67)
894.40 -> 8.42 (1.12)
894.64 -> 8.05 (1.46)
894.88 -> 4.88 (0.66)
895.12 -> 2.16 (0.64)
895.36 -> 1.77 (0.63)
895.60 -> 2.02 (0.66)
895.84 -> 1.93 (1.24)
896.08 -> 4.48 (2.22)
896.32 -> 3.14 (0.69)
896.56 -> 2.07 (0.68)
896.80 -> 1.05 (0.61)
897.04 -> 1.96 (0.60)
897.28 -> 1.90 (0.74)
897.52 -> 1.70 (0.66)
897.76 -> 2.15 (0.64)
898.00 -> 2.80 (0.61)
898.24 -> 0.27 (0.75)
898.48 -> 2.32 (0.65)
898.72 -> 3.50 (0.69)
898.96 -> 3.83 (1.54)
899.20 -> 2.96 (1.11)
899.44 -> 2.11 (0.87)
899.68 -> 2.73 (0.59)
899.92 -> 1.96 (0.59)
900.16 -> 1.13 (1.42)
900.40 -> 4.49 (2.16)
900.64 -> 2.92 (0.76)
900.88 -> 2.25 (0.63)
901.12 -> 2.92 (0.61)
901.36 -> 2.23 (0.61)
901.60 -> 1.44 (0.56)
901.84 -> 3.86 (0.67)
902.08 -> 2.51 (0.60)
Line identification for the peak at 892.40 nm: [S II]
